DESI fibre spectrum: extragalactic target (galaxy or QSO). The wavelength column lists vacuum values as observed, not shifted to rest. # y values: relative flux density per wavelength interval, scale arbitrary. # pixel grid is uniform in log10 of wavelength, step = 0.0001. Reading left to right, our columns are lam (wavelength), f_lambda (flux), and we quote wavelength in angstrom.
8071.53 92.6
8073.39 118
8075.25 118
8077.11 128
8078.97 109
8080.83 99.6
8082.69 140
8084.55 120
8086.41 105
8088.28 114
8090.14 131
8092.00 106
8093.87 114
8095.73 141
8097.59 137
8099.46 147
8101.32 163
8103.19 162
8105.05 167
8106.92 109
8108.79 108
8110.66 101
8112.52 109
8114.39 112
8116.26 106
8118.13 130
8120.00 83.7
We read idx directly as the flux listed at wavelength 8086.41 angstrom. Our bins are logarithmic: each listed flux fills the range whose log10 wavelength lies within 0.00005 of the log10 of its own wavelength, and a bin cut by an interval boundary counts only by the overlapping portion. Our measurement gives 105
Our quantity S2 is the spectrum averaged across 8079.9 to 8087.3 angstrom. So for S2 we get 116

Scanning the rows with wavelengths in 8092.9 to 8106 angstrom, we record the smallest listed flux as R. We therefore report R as 114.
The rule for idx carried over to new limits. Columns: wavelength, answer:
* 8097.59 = 137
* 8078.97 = 109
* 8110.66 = 101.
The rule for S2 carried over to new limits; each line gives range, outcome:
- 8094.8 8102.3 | 147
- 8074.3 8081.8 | 114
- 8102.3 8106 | 164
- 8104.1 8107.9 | 138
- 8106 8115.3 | 108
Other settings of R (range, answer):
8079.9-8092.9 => 99.6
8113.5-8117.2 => 106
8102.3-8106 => 162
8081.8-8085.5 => 120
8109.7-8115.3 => 101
